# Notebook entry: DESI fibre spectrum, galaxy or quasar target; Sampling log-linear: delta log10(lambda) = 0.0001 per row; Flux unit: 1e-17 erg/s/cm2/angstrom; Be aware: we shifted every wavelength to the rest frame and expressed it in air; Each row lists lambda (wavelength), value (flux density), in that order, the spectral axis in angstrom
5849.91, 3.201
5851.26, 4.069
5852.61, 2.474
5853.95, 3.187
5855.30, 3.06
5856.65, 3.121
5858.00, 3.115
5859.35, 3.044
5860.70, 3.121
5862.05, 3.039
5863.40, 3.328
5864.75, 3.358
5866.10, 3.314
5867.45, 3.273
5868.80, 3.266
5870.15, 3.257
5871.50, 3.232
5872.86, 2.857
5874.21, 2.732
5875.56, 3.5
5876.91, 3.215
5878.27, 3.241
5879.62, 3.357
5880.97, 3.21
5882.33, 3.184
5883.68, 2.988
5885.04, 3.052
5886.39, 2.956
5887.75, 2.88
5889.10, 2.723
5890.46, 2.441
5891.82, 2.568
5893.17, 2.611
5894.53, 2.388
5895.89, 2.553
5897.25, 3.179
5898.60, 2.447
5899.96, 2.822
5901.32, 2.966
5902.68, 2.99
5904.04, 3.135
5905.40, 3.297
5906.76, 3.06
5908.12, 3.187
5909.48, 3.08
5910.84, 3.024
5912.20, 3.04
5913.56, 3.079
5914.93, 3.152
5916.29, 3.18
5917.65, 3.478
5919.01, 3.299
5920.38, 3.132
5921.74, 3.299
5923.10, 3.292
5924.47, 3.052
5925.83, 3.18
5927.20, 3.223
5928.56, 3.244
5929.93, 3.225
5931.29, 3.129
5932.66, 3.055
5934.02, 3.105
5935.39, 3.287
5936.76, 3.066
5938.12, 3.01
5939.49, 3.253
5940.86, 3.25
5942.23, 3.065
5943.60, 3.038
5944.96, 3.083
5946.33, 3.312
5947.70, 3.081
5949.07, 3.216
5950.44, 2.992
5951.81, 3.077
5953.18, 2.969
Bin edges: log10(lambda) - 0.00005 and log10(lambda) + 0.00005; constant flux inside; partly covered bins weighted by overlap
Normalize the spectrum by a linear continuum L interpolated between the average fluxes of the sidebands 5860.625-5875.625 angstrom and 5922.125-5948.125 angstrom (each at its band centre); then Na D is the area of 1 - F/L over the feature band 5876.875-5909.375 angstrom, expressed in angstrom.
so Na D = 2.46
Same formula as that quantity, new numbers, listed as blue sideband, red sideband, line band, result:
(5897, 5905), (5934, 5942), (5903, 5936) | -1.5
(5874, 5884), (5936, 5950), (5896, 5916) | 1.0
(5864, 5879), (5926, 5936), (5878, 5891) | 0.8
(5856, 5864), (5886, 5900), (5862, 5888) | -2.2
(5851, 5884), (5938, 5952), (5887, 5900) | 2.1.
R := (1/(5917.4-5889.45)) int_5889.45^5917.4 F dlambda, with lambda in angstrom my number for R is 2.92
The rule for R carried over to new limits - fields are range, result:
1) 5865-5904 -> 2.98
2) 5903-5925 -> 3.17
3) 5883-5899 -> 2.74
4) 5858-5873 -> 3.2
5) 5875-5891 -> 3.06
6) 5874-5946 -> 3.06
